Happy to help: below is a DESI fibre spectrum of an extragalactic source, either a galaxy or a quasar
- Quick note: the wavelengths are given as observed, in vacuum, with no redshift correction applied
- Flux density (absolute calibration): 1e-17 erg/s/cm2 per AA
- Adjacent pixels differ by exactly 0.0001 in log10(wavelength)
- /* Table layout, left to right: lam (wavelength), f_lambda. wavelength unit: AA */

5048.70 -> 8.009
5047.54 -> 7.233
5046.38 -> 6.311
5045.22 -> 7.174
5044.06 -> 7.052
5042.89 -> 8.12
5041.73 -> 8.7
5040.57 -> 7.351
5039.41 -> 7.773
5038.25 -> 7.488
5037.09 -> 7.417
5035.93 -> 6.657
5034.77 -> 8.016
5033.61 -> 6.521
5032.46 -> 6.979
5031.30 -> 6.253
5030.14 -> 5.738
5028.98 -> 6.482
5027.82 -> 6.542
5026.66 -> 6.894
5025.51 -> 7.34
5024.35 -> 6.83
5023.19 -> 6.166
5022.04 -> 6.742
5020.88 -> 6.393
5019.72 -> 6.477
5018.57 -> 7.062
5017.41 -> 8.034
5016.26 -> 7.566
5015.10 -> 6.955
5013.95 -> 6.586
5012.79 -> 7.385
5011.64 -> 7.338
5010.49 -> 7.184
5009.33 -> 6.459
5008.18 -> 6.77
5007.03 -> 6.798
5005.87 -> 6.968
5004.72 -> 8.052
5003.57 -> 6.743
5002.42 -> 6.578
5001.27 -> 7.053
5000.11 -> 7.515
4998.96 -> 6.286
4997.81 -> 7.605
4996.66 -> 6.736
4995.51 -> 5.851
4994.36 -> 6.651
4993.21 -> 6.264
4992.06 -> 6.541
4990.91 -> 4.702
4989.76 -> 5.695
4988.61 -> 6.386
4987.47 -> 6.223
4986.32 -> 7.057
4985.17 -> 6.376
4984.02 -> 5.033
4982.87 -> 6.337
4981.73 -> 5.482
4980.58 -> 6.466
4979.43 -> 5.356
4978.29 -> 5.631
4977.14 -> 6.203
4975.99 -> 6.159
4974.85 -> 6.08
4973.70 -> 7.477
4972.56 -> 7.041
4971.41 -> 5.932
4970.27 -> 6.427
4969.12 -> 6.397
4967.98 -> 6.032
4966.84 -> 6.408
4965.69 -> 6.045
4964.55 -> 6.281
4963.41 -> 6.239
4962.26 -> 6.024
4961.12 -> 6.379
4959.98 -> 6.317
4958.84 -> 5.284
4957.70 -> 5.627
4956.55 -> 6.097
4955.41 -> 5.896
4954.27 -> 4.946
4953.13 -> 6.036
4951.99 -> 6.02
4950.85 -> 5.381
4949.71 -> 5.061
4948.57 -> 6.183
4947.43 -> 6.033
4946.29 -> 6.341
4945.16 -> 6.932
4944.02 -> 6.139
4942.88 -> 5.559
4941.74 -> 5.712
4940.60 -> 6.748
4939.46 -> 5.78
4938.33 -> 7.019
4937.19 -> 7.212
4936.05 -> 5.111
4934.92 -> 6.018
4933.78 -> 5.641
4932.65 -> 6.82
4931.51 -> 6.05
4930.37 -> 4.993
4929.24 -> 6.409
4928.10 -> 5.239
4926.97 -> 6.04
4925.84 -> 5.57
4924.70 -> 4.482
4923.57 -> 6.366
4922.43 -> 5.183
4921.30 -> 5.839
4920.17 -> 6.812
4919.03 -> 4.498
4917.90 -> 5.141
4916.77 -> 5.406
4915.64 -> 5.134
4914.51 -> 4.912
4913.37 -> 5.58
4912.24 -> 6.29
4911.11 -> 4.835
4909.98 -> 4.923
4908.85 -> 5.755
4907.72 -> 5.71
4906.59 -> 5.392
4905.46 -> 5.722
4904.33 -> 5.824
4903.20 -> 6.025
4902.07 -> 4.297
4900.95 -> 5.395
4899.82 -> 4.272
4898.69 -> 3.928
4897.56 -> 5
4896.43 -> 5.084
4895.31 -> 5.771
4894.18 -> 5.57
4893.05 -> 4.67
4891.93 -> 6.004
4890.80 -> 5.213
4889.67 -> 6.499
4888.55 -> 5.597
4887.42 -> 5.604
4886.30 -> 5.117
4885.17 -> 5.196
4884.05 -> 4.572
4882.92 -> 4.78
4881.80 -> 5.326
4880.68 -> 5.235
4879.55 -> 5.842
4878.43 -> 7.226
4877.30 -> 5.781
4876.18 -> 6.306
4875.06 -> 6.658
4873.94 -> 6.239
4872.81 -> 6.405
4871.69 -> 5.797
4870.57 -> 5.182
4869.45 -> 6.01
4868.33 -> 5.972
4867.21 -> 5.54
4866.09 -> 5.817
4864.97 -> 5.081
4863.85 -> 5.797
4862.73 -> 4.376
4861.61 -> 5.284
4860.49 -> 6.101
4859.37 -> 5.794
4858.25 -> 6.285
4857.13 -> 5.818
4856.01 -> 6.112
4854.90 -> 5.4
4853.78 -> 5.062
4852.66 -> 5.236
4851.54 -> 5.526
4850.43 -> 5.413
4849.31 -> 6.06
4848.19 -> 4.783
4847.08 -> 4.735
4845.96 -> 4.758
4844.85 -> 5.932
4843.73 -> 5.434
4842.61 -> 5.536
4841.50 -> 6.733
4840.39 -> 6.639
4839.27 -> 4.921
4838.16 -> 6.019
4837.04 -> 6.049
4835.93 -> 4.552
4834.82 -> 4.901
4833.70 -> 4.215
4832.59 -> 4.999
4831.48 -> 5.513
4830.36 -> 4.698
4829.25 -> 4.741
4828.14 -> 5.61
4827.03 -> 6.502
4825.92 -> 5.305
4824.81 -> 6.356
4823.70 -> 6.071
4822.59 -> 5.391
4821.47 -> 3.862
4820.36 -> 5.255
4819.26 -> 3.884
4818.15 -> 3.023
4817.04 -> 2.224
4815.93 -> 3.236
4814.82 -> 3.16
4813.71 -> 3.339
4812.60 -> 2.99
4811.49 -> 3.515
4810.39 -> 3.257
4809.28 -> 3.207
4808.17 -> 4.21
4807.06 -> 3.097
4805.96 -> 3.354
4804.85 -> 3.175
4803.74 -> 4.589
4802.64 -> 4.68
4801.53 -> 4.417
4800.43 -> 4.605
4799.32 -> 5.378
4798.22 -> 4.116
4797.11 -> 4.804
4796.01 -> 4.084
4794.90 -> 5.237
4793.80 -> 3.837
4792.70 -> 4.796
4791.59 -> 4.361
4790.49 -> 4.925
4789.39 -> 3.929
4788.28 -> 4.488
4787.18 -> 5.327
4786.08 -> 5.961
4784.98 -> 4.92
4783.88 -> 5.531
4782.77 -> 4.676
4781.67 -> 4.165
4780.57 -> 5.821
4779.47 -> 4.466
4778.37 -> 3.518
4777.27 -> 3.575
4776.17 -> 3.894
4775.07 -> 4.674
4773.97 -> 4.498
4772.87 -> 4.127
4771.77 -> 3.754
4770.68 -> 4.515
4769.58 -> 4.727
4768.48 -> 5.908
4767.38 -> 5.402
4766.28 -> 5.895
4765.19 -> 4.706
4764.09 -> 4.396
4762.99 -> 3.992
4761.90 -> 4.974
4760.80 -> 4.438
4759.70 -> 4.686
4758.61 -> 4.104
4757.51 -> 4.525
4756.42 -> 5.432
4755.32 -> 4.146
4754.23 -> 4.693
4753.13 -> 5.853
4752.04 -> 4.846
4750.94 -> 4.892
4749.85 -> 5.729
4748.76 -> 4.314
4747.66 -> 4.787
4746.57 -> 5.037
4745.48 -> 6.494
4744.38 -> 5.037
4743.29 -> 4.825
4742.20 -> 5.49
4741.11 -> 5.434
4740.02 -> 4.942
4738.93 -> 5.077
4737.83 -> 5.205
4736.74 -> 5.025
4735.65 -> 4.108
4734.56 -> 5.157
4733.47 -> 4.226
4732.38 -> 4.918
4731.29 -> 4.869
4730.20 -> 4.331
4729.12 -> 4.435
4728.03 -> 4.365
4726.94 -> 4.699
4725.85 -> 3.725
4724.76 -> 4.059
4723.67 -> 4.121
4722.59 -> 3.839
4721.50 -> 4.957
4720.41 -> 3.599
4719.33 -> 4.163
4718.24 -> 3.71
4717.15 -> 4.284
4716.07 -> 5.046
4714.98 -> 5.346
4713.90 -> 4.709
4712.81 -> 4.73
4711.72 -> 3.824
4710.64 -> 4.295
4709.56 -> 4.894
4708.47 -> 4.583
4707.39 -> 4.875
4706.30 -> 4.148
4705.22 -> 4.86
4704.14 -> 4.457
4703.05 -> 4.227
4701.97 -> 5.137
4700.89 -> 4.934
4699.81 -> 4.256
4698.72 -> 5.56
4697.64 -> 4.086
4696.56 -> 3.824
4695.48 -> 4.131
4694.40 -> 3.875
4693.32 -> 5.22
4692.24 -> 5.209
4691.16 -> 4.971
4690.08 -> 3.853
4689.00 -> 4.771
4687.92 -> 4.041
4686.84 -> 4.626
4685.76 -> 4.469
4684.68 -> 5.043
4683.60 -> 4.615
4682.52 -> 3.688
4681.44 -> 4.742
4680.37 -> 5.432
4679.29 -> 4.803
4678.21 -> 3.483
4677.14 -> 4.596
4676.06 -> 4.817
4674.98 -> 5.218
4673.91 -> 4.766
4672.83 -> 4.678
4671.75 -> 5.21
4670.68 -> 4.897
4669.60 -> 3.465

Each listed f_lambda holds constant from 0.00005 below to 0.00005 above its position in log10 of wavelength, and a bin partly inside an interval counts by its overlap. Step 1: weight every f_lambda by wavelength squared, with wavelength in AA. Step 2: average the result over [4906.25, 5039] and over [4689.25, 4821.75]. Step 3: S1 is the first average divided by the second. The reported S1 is 1.5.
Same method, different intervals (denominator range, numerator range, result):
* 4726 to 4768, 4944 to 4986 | 1.36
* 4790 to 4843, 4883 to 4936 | 1.24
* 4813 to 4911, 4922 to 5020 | 1.23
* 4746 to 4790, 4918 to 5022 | 1.44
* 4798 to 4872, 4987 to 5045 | 1.50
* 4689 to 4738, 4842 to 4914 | 1.31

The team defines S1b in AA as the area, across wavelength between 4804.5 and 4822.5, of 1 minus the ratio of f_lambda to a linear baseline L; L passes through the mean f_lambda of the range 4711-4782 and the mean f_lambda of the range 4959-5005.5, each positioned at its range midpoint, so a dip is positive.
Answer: 5.8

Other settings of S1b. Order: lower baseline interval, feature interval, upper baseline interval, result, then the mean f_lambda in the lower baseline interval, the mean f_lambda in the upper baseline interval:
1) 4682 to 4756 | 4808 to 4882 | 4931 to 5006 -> 3.39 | 4.64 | 6.22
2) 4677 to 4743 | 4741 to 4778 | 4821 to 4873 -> 0.67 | 4.56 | 5.49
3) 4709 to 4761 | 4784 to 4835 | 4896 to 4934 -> 5.81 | 4.7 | 5.43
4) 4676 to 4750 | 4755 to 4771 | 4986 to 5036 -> 0.56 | 4.62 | 6.75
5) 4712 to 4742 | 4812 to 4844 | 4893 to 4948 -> 1.65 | 4.56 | 5.63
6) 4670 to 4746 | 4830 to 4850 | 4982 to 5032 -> 0.57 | 4.63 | 6.66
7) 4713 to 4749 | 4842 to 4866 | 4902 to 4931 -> -1.11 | 4.68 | 5.5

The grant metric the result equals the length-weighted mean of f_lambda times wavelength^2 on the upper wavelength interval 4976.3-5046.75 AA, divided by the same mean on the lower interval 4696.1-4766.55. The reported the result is 1.62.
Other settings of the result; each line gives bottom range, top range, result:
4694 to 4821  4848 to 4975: 1.36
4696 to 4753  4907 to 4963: 1.35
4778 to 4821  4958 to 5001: 1.60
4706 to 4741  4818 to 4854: 1.23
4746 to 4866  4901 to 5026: 1.37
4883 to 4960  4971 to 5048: 1.25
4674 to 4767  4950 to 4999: 1.46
